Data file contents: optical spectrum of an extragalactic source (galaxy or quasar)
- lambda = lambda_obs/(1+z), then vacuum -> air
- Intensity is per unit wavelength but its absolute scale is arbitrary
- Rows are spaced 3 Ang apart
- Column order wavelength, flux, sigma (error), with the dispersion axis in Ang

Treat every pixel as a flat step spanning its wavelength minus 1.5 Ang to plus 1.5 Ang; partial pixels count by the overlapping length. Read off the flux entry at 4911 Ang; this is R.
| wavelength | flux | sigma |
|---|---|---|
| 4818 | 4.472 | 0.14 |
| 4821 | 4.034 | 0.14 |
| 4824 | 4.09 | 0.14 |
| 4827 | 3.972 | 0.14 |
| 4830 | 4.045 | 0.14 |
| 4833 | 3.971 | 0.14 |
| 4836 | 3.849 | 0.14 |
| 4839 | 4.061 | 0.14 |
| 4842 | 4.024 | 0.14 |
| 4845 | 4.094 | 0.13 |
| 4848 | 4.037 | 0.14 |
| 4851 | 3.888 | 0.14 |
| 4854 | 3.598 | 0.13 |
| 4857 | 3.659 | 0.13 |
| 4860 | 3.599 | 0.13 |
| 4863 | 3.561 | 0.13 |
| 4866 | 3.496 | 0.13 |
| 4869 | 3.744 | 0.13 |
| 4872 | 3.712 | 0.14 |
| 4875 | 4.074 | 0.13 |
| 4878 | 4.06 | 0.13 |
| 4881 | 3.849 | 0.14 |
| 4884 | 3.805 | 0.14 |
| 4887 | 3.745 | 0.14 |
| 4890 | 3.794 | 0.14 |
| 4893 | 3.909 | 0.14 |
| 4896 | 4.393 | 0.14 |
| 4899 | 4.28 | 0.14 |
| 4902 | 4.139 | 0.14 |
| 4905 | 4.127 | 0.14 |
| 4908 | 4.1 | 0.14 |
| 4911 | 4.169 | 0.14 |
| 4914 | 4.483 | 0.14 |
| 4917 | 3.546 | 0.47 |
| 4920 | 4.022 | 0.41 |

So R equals 4.169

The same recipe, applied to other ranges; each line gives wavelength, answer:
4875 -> 4.074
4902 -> 4.139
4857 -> 3.659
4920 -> 4.022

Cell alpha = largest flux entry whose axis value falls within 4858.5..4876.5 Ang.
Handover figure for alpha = 4.074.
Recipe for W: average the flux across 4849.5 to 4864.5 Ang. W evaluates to 3.66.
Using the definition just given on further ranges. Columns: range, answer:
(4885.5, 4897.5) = 3.96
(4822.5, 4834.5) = 4.02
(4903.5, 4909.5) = 4.11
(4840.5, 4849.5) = 4.05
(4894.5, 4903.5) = 4.27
